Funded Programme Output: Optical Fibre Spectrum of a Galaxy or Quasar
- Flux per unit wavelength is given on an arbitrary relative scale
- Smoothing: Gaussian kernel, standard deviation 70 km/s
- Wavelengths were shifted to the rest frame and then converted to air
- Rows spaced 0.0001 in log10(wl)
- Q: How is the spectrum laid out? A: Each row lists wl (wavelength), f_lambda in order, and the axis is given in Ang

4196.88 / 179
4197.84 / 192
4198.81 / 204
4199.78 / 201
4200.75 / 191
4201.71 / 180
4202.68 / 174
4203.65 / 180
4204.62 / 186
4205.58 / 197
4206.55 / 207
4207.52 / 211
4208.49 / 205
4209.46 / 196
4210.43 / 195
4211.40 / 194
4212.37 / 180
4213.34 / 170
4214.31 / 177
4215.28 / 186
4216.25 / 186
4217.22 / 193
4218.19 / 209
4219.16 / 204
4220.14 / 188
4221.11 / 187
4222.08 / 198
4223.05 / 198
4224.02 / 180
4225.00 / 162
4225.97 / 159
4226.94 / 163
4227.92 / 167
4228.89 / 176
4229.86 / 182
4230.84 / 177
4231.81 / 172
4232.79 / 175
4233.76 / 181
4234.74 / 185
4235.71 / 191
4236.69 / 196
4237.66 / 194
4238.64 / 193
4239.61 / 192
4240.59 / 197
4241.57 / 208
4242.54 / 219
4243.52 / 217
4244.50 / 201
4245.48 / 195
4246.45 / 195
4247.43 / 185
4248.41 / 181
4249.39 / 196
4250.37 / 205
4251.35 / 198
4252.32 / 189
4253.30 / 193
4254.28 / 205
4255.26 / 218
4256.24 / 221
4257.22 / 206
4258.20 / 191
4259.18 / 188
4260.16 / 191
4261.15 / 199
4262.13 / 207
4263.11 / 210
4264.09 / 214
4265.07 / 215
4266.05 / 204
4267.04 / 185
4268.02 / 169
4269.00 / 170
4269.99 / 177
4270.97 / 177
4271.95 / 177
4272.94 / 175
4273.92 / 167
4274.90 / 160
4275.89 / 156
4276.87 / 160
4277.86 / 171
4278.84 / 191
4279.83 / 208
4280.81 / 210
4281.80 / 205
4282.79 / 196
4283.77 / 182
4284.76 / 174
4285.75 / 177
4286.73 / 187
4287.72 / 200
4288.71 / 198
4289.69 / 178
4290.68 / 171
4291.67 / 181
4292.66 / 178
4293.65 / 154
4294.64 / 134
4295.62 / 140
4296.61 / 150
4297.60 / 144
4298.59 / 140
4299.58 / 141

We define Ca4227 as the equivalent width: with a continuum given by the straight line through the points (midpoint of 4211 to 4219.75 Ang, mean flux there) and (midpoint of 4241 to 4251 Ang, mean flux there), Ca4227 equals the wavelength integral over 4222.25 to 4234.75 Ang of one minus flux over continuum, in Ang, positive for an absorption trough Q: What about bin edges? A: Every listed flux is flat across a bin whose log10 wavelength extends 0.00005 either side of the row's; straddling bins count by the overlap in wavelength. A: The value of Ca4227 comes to 1.2 Ang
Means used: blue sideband 189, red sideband 200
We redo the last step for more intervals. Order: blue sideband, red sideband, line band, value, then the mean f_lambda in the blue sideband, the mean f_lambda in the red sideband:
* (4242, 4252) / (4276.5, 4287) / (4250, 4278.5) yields 0.6 Ang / 199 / 188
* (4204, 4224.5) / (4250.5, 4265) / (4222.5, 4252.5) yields 1.5 Ang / 193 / 203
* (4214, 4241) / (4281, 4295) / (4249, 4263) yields -1.4 Ang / 185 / 181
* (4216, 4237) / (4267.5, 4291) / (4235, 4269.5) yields -3.1 Ang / 183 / 181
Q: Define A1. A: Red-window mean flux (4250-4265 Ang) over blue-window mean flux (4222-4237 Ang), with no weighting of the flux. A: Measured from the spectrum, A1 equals 1.1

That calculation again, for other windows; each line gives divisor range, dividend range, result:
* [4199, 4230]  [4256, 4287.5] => 1.00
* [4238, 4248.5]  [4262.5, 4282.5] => 0.93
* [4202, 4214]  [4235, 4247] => 1.05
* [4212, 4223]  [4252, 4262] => 1.06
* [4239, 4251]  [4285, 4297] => 0.86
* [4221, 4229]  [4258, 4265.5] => 1.15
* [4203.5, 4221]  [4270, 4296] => 0.92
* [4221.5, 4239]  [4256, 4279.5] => 1.03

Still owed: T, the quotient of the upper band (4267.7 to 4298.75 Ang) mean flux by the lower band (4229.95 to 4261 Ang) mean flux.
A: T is 0.9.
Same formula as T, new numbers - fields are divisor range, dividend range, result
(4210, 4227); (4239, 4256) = 1.08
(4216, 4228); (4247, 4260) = 1.07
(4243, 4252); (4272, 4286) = 0.92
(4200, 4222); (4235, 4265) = 1.05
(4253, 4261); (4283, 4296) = 0.86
